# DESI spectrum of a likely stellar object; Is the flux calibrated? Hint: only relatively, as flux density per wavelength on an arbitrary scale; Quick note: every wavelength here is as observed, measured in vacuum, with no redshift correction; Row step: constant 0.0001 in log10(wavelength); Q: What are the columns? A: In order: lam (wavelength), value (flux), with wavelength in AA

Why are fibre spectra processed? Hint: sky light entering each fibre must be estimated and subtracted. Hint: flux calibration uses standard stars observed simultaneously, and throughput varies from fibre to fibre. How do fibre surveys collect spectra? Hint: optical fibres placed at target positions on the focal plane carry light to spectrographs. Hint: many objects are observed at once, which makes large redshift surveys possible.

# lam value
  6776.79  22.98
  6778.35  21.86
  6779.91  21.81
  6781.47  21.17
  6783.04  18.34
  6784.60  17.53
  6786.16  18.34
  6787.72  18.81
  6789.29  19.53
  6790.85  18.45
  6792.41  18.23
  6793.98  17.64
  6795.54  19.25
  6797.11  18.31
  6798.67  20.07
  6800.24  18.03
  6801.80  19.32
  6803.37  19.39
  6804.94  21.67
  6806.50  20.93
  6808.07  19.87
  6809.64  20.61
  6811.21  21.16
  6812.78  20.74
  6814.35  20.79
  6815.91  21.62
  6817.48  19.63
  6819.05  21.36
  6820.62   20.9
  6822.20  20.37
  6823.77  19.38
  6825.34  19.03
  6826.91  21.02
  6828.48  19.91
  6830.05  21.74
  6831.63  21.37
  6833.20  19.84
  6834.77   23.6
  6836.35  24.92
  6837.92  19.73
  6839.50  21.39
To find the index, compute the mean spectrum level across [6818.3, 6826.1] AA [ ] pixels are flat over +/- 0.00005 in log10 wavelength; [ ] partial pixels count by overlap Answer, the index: 20.2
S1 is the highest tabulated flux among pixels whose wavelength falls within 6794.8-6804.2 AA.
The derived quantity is 20.07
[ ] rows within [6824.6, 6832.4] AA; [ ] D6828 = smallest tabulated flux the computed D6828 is 19.03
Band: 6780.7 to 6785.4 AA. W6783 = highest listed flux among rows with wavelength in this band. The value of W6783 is 21.17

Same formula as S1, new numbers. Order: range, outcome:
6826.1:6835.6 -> 23.6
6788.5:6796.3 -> 19.53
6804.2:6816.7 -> 21.67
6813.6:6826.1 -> 21.62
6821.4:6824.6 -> 20.37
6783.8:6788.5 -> 18.81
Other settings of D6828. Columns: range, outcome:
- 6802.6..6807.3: 19.39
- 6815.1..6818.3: 19.63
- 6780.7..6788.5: 17.53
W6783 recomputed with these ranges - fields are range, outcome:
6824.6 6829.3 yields 21.02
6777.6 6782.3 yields 21.86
